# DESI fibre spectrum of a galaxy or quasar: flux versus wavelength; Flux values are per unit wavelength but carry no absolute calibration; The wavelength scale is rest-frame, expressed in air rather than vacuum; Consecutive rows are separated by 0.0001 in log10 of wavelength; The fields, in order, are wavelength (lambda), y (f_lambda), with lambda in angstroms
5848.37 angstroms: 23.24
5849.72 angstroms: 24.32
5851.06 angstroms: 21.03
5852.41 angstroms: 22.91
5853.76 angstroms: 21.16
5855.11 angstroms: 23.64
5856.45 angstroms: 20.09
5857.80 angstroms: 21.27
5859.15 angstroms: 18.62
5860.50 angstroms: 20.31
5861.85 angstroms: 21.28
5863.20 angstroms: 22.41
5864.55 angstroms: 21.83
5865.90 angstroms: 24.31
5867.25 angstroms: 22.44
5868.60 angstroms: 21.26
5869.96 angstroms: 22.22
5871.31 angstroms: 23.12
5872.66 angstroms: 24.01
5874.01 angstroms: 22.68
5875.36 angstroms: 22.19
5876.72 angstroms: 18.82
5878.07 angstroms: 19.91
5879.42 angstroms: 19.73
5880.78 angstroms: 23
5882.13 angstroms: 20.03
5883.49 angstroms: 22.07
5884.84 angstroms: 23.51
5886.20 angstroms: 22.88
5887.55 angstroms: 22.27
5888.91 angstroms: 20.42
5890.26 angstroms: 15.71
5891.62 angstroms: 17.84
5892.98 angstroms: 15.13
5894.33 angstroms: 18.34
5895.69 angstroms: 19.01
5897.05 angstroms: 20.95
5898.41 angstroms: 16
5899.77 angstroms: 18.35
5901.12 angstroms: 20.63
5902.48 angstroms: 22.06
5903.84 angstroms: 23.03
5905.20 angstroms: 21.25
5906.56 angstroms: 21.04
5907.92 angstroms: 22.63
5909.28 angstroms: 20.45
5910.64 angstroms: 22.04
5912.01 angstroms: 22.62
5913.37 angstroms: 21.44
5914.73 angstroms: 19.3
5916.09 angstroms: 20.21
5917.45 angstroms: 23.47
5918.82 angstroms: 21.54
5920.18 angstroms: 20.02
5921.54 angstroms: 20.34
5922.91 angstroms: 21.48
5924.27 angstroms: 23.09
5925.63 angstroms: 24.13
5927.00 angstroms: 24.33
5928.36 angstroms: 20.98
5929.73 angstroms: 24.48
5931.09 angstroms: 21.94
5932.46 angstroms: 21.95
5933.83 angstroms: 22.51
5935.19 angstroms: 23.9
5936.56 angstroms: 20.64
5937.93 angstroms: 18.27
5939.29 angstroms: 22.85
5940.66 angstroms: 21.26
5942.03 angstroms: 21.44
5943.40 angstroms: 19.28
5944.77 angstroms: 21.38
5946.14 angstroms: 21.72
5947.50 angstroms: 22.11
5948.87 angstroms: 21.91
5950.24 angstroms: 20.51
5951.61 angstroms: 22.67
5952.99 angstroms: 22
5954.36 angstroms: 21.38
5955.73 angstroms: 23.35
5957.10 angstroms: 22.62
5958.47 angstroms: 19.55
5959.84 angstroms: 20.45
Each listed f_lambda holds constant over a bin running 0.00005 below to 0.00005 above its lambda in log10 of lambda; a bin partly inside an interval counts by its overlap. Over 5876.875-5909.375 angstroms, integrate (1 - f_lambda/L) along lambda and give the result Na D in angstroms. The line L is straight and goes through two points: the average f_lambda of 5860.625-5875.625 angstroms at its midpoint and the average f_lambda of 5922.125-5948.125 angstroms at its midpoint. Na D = 2.98 angstroms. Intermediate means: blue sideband 22.5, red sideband 22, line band 20.2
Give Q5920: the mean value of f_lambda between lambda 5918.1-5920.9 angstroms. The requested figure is 20.8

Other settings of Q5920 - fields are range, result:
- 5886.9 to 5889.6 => 21.3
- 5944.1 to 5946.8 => 21.5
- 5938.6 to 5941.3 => 22.1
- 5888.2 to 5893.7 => 17.3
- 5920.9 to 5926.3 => 22.3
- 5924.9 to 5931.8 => 23.2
